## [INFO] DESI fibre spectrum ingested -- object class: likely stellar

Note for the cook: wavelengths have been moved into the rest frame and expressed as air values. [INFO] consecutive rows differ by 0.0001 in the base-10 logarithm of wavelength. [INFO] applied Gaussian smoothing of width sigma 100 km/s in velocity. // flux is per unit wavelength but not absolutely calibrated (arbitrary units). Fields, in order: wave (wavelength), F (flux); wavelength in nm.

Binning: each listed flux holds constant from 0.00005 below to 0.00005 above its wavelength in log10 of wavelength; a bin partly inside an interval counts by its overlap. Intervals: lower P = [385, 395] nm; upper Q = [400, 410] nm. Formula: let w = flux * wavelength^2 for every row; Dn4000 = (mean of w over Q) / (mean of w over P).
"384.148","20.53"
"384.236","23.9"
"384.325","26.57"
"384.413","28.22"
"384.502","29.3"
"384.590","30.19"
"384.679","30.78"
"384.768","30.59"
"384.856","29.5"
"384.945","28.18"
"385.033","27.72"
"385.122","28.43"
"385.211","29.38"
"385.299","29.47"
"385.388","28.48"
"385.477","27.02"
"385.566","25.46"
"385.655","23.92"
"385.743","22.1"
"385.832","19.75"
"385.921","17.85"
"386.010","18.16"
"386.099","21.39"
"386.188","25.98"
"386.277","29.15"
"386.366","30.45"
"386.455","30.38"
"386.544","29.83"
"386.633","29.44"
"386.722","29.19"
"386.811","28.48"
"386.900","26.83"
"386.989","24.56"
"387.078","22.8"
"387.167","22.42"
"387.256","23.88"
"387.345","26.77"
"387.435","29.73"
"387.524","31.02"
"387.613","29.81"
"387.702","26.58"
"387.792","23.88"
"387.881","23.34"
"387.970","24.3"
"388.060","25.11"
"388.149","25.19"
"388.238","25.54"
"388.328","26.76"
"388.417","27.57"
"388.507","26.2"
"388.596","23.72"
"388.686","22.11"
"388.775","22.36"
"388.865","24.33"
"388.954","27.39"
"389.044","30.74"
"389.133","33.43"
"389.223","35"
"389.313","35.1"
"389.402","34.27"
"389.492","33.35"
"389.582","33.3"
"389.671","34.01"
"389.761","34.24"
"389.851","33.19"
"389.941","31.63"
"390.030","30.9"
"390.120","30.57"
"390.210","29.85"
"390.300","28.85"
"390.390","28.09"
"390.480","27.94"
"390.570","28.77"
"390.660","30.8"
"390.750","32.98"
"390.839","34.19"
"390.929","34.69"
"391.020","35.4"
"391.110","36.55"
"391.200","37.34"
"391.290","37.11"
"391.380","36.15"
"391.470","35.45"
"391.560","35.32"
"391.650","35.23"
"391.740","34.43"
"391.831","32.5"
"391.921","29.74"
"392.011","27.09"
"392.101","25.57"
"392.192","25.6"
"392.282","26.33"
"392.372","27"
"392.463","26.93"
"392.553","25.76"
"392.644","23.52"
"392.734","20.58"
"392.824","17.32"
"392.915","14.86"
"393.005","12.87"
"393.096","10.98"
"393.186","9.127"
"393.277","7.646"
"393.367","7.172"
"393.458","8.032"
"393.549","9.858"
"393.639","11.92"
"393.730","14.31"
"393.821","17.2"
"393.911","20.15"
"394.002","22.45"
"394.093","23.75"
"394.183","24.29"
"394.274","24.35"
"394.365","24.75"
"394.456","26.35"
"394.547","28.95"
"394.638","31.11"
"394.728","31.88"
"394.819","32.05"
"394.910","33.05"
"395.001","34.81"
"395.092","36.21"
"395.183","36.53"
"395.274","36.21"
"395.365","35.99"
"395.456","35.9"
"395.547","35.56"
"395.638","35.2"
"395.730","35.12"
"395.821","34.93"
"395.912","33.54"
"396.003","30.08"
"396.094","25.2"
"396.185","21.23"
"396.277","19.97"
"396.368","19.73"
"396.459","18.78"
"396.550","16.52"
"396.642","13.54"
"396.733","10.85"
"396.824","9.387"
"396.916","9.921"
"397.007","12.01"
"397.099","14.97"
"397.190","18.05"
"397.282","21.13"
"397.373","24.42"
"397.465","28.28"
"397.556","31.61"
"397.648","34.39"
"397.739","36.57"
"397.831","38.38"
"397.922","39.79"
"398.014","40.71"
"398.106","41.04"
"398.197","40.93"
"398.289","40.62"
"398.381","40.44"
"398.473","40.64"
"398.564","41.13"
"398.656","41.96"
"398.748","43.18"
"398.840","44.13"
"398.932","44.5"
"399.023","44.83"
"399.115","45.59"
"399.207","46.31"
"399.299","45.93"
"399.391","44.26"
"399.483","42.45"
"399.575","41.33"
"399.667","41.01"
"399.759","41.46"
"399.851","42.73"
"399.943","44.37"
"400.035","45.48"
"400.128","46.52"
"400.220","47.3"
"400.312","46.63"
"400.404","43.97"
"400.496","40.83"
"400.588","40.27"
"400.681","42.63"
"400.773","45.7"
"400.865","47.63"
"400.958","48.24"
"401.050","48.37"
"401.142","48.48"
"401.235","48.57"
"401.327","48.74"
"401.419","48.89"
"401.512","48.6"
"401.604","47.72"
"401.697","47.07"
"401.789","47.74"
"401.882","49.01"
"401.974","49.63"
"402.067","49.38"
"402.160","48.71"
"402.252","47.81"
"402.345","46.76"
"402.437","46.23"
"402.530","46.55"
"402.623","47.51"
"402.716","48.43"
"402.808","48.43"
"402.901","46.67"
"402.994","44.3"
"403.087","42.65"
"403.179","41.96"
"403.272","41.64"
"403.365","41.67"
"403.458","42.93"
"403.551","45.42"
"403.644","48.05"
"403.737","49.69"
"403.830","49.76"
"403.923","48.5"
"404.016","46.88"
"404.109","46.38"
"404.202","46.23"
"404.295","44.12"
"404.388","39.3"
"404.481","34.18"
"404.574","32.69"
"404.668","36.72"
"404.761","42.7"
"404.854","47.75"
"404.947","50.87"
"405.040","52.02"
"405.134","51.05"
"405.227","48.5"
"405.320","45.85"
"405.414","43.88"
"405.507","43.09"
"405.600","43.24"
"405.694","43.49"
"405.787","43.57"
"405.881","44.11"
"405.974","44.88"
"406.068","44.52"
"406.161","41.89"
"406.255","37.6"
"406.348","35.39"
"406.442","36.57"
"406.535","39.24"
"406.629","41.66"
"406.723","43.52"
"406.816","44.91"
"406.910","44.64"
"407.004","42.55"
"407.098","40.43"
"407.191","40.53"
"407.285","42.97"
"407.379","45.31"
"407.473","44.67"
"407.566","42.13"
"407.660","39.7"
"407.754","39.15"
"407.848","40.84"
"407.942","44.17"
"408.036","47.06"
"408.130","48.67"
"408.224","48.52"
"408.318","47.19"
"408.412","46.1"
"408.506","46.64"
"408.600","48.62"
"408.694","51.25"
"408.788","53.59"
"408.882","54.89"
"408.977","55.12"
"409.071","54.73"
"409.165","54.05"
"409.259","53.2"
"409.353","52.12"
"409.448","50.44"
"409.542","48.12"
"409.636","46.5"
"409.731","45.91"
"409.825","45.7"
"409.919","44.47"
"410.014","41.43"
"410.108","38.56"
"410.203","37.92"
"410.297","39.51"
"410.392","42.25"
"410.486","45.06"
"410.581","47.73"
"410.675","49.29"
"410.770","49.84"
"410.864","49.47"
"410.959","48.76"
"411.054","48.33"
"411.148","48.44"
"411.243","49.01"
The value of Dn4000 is 1.9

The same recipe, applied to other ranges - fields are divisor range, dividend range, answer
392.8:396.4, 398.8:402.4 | 1.94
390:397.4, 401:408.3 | 1.86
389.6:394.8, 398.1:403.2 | 1.81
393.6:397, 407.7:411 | 1.98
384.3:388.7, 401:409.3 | 1.89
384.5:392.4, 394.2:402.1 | 1.33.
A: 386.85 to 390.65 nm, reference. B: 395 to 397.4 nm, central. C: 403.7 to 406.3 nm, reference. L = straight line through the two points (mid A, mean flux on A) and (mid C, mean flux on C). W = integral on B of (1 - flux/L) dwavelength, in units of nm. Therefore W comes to 0.72 nm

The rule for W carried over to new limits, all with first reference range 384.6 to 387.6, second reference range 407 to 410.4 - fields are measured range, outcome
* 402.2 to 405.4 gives -0.26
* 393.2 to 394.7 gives 0.66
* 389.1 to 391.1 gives -0.15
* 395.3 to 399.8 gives 0.52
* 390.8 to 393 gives 0.15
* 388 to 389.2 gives 0.11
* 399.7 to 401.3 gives -0.25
